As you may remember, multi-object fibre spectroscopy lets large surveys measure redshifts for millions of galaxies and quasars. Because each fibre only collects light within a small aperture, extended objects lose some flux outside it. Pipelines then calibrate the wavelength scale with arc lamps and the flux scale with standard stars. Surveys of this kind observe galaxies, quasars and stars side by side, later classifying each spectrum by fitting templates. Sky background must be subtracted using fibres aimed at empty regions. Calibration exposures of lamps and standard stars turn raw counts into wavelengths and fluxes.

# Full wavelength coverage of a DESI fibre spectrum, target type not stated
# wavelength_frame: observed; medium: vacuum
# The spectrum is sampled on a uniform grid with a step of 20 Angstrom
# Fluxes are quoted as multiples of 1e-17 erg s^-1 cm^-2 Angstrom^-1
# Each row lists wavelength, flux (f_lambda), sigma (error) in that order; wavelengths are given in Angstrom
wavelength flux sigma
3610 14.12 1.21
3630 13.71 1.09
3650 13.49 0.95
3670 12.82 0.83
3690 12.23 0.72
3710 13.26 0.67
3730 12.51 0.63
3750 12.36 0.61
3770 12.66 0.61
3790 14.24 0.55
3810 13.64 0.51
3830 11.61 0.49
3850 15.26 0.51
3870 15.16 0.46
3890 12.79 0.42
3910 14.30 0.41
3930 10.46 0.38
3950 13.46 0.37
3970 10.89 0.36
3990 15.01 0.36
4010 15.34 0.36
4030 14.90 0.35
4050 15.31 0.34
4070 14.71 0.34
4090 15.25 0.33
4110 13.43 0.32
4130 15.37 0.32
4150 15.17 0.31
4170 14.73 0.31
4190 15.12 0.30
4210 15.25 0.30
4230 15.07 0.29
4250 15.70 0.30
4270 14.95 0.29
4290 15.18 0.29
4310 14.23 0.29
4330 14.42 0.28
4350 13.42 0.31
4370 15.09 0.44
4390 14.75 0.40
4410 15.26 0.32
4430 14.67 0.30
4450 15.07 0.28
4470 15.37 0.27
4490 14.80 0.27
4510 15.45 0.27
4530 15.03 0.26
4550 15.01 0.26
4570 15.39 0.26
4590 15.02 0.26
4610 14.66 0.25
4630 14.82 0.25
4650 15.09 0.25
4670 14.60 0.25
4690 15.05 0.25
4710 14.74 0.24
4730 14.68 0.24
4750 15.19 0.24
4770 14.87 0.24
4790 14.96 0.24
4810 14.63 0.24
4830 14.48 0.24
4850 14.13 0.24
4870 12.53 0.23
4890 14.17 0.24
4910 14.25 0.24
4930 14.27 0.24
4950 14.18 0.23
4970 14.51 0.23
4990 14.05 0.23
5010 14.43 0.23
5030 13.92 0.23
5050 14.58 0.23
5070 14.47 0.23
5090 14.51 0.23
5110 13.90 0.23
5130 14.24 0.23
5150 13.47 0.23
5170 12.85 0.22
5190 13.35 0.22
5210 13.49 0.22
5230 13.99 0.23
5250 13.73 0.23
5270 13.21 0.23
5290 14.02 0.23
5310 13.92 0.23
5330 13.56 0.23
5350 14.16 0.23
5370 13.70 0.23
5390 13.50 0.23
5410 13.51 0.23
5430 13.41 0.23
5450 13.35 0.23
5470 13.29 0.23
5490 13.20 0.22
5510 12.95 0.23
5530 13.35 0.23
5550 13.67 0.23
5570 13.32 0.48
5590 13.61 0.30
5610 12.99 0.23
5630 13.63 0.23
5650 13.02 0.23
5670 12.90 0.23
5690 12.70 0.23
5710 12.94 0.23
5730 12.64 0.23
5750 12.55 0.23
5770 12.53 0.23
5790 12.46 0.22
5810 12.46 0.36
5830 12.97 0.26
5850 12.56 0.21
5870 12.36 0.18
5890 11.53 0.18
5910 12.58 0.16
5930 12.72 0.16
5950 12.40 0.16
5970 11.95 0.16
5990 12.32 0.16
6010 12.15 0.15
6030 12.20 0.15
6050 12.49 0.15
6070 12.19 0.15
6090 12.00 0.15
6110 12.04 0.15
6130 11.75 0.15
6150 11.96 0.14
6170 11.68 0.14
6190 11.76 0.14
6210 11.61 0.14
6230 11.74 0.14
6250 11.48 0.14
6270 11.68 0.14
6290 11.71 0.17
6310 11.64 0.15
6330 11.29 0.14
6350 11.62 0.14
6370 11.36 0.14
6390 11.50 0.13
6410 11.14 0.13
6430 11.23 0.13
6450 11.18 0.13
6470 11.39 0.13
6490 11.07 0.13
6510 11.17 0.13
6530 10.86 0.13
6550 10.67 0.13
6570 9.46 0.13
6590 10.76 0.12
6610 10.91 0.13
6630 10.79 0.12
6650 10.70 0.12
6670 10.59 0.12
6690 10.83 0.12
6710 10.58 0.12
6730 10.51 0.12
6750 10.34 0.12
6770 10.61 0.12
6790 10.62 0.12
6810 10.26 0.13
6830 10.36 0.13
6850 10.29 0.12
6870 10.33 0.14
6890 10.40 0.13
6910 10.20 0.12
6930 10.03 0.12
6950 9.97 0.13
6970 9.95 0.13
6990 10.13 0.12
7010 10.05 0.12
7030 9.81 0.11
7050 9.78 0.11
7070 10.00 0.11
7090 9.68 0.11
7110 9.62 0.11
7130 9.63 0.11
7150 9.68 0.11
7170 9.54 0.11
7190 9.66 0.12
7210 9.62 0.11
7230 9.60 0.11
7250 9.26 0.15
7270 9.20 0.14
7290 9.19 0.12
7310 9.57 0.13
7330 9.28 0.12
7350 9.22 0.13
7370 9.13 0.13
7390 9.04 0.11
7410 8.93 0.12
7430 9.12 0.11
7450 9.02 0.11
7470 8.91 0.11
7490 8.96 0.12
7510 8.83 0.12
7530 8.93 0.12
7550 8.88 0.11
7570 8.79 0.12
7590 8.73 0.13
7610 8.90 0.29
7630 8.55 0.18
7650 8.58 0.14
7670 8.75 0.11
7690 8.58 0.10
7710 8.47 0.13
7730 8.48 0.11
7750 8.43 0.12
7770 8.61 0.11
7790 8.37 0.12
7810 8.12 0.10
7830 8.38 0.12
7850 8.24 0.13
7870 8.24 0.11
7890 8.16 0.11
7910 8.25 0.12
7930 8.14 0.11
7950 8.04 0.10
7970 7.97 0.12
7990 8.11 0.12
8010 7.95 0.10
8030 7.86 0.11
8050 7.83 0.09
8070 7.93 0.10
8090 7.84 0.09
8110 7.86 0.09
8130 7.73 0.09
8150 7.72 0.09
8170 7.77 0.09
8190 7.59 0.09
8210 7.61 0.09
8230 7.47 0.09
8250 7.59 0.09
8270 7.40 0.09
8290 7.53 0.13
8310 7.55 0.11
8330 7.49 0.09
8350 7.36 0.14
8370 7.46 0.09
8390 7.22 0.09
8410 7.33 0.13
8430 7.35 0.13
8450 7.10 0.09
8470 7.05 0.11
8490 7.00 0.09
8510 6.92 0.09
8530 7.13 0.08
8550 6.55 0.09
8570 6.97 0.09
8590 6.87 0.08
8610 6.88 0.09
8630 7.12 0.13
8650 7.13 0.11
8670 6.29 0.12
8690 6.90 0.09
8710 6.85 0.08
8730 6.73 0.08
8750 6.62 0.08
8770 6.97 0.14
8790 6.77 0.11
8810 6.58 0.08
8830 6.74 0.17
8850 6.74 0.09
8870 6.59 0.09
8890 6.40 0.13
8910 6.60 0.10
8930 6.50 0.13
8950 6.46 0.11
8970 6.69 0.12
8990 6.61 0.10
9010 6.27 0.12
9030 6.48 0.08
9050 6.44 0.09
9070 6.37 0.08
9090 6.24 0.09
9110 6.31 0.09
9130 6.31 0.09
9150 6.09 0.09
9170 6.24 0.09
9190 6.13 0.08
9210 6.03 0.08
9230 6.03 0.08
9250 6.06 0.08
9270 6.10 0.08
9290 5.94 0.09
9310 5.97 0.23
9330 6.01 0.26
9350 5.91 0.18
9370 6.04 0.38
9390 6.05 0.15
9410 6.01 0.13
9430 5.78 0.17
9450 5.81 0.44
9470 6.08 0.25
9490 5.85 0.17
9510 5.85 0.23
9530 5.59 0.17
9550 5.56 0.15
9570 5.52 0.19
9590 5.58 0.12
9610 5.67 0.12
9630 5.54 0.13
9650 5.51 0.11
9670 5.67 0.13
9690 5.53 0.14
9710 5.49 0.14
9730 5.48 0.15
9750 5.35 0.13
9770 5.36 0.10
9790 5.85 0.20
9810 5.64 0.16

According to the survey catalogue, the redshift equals 0.000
